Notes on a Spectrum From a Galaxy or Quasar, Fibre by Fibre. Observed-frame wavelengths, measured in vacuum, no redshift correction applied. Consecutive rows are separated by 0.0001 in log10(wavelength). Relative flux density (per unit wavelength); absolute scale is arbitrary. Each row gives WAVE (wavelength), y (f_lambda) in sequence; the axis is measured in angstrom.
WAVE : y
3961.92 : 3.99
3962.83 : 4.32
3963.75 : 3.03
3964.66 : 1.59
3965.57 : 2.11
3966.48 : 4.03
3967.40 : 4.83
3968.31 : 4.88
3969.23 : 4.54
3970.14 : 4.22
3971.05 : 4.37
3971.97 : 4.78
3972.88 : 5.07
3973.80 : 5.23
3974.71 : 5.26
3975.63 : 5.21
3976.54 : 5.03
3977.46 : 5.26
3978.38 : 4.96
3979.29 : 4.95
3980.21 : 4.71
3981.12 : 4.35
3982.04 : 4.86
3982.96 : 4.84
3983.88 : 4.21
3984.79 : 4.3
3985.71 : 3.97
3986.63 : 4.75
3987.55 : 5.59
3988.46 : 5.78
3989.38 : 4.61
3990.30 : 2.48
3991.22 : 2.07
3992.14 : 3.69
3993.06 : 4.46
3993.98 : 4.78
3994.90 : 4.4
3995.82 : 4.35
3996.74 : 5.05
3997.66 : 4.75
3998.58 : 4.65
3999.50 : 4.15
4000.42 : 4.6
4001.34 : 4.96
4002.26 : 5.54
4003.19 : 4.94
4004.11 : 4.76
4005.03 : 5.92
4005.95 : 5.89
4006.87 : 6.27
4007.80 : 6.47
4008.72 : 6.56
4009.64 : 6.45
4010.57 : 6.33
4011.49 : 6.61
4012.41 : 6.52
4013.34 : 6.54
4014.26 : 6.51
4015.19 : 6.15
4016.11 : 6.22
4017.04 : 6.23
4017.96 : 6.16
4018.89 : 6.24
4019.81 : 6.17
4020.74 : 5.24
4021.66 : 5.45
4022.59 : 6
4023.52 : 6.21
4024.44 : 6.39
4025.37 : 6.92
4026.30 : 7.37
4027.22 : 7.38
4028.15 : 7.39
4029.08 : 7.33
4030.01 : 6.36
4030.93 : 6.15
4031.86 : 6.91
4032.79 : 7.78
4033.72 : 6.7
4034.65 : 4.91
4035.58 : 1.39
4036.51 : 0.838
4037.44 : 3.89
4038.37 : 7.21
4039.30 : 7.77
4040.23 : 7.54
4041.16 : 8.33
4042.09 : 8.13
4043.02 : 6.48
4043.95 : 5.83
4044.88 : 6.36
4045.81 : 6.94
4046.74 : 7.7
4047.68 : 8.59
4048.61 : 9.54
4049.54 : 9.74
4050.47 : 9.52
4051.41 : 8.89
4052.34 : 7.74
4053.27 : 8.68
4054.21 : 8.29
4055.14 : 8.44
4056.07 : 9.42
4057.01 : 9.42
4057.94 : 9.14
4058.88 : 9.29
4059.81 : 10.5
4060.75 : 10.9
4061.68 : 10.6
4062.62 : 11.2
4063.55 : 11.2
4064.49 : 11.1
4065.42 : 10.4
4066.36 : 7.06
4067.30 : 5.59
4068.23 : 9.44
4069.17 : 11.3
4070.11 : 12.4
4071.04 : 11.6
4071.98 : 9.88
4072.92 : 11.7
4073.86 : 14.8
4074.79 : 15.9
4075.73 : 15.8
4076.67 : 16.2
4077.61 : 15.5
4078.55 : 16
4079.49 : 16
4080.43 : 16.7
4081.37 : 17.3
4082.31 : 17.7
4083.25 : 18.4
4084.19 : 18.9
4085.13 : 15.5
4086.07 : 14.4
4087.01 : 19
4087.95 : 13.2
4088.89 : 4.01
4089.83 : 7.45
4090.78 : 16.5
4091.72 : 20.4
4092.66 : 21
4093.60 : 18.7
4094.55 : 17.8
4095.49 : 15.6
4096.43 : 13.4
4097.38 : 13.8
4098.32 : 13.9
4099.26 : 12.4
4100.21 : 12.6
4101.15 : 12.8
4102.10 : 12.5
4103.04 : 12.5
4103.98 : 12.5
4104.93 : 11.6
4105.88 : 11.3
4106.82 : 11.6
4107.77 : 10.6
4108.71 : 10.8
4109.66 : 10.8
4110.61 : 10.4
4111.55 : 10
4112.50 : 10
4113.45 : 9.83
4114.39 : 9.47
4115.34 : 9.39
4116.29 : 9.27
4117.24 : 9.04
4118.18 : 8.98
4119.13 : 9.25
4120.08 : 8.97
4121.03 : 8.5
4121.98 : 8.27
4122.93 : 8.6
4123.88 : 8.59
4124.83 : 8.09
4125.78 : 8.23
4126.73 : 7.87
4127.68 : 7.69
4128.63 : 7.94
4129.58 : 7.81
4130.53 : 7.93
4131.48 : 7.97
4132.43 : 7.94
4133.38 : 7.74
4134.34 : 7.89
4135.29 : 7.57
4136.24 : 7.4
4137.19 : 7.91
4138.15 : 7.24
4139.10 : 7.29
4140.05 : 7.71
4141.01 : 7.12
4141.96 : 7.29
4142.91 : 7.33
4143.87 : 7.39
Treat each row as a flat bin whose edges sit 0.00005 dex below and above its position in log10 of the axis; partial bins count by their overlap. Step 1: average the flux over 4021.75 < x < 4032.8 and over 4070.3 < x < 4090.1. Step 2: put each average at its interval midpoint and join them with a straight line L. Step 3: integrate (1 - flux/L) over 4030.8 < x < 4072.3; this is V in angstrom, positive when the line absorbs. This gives 8.7 angstrom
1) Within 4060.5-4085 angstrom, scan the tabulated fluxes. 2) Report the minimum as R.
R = 5.59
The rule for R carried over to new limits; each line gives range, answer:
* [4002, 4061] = 0.838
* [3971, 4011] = 2.07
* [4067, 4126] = 4.01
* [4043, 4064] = 5.83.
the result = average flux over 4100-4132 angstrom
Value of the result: 9.73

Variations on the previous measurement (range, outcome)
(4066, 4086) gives 14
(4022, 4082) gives 9.21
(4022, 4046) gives 6.32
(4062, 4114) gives 13.2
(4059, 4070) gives 10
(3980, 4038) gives 5.4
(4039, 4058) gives 8.2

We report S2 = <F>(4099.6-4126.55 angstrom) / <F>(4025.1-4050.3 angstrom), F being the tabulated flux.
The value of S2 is 1.5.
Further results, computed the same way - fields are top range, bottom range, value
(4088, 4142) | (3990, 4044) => 1.80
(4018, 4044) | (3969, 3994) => 1.36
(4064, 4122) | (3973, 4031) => 2.34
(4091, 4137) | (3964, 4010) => 2.29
